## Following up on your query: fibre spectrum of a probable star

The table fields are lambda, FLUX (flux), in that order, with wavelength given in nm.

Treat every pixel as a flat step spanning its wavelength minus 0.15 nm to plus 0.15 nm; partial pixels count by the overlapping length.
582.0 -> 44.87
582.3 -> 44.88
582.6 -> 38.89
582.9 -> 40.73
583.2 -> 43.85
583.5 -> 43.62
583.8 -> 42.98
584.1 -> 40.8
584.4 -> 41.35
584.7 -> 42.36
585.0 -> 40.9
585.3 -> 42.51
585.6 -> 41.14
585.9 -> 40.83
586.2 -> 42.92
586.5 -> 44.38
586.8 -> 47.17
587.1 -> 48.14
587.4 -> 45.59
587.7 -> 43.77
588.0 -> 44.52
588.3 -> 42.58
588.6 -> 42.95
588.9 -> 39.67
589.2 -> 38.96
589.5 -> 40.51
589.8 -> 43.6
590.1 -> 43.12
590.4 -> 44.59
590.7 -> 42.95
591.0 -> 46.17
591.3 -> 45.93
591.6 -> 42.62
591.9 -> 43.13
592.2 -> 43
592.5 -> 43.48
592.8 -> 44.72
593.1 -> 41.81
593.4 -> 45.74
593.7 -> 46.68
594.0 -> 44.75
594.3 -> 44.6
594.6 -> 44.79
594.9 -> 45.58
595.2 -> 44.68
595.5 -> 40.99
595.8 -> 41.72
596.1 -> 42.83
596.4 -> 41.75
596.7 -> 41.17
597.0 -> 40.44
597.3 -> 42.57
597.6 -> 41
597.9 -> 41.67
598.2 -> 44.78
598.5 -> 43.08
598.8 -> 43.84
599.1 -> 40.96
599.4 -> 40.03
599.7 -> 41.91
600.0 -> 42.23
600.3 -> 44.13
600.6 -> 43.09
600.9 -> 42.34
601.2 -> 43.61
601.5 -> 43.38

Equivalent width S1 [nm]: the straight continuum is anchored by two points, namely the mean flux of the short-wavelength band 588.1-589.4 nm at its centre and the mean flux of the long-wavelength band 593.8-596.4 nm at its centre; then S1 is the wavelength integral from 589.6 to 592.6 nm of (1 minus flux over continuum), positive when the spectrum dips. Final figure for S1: -0.12 nm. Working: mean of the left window 41.2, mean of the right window 43.7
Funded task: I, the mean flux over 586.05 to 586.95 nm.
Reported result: 44.8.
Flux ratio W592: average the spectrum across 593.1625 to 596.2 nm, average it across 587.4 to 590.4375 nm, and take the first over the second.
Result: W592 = 1.0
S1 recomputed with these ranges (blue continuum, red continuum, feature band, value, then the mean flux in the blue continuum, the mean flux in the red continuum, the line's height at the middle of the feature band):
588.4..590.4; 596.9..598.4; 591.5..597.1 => -0.19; 41.7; 42.2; 42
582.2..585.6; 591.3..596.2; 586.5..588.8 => -0.11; 42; 43.9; 42.7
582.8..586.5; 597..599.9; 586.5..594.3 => -0.33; 42.1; 42.1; 42.1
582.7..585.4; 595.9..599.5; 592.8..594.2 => -0.09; 42.1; 42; 42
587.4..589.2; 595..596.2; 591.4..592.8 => -0.02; 42.6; 42.7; 42.6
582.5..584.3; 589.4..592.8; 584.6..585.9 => 0.02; 41.9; 43.7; 42.3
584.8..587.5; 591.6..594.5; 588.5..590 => 0.09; 43.7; 44.1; 43.9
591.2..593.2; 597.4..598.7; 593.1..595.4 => -0.09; 43.5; 42.7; 43.2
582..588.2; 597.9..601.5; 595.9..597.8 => 0.05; 43.1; 42.7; 42.8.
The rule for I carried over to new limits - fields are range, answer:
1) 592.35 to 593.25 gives 43.3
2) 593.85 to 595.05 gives 44.9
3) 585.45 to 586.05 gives 41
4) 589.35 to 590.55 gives 43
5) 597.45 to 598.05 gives 41.3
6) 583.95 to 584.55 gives 41.1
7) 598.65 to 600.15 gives 41.8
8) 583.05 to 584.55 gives 42.5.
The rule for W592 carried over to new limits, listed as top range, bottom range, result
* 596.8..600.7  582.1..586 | 1.01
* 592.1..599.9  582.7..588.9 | 1.00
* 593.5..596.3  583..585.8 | 1.05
